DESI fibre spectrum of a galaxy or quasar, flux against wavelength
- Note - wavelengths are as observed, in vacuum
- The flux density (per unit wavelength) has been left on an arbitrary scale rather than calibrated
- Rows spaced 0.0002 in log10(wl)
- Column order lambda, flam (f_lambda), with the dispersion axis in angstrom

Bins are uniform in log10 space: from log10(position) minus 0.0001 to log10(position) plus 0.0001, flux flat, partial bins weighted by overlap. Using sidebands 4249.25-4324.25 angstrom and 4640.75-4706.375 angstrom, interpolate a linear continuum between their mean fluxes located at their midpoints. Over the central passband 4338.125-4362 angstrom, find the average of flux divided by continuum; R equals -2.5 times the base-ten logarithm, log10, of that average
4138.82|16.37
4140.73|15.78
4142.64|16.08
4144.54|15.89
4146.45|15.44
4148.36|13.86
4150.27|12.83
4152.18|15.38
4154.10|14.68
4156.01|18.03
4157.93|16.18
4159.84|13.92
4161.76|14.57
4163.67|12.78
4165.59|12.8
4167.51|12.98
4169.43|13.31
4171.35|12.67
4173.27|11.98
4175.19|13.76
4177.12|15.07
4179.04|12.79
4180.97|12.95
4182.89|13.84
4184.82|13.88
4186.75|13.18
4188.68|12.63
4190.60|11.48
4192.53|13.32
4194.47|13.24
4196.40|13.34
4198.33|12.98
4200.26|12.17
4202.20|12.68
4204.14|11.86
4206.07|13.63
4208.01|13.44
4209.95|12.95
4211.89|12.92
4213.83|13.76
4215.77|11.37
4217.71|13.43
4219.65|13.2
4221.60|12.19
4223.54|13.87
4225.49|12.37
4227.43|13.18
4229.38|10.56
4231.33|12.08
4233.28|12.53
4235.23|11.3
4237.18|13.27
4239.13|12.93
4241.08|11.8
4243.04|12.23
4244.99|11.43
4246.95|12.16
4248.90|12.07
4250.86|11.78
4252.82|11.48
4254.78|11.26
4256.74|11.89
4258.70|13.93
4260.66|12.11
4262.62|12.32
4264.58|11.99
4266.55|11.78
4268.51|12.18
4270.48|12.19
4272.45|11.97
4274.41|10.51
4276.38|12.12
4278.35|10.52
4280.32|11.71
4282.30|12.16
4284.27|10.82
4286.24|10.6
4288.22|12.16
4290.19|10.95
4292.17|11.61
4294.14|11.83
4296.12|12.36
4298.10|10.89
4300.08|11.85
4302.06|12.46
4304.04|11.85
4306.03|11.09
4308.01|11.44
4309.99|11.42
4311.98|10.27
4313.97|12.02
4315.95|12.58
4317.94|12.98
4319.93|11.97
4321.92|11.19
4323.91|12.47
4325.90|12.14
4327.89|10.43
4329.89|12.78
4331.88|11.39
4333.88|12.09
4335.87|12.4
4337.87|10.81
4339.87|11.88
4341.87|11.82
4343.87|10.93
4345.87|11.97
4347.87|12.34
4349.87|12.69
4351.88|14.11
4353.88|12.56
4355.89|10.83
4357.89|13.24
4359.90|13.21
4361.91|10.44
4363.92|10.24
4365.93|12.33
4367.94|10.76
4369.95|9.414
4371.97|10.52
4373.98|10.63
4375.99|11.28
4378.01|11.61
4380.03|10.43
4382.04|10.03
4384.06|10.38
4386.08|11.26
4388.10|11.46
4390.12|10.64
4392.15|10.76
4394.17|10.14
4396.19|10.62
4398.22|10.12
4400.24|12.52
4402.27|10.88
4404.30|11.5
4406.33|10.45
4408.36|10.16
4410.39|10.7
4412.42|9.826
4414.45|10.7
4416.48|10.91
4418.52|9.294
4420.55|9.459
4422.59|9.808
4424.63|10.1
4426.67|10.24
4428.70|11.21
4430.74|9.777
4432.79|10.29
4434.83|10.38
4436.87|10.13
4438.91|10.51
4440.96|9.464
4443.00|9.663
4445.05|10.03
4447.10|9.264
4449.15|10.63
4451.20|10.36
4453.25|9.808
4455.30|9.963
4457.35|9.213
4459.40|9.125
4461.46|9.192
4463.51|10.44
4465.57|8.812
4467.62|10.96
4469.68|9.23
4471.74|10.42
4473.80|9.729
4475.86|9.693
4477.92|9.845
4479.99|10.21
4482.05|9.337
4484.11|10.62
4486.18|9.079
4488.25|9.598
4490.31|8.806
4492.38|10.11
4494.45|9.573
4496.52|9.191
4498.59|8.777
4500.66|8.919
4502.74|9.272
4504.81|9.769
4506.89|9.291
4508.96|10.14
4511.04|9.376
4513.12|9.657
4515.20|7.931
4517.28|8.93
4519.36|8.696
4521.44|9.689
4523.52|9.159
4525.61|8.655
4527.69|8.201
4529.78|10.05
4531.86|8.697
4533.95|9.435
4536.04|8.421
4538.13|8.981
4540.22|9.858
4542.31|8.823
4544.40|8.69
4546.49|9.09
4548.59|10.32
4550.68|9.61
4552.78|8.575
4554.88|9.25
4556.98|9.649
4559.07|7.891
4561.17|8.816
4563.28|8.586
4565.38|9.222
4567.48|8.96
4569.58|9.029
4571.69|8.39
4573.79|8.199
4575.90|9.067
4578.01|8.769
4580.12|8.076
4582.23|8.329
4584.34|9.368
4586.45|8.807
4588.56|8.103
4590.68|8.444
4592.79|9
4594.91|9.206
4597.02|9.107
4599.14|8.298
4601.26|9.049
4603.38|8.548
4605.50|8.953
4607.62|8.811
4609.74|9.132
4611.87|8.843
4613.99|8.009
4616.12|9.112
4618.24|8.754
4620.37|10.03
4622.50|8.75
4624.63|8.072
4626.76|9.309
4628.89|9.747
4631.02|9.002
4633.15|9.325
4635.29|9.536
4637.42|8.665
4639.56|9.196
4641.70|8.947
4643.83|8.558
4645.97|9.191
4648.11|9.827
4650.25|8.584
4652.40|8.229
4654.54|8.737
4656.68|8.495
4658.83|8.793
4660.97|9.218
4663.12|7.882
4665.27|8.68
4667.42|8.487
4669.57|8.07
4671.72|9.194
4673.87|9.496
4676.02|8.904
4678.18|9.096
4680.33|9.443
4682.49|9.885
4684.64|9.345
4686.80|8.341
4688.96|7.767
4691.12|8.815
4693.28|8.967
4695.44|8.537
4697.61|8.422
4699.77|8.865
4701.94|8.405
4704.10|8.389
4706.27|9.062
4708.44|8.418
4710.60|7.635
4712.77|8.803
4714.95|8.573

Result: -0.09 mag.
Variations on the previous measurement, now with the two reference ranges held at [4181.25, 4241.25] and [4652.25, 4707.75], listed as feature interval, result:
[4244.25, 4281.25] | 0.04 mag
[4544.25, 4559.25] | 0.07 mag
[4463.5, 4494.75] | 0.08 mag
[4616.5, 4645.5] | 0.01 mag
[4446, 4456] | 0.07 mag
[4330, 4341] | -0.01 mag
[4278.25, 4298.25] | 0.06 mag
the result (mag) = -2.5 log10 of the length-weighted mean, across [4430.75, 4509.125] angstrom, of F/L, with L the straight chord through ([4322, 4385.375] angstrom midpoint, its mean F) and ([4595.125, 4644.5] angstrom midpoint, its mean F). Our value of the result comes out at 0.07 mag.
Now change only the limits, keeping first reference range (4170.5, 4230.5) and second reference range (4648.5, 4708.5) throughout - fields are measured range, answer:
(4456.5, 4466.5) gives 0.14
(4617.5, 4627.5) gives 0.03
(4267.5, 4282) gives 0.06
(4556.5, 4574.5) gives 0.12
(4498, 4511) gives 0.10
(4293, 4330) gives 0.02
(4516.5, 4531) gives 0.12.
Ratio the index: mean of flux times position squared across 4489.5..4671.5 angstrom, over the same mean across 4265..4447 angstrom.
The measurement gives 0.88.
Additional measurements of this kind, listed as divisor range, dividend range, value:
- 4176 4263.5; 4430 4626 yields 0.84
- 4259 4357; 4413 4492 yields 0.90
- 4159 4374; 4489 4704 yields 0.85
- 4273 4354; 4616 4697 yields 0.88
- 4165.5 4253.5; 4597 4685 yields 0.85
